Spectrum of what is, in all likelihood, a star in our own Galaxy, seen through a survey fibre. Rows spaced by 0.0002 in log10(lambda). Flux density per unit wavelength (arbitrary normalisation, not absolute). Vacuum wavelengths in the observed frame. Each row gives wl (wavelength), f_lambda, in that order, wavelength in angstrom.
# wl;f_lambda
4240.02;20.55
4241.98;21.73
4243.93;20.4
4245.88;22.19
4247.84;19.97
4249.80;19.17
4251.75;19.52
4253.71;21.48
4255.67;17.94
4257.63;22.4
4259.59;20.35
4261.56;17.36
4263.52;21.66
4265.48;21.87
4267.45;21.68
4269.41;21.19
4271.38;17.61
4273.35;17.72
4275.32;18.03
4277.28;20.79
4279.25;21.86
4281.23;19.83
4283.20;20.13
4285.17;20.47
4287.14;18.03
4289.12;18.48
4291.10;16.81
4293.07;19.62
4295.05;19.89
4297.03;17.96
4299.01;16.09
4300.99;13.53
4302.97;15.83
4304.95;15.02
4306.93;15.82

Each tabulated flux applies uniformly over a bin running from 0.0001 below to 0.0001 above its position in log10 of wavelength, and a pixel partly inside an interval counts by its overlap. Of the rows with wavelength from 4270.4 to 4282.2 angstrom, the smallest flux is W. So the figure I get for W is 17.61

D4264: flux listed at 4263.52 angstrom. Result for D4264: 21.66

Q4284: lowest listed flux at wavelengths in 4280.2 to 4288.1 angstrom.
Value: 18.03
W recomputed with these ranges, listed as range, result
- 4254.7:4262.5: 17.36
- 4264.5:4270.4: 21.19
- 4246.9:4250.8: 19.17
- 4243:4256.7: 17.94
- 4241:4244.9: 20.4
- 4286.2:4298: 16.81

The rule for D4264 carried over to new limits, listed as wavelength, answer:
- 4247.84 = 19.97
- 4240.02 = 20.55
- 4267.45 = 21.68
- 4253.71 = 21.48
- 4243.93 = 20.4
